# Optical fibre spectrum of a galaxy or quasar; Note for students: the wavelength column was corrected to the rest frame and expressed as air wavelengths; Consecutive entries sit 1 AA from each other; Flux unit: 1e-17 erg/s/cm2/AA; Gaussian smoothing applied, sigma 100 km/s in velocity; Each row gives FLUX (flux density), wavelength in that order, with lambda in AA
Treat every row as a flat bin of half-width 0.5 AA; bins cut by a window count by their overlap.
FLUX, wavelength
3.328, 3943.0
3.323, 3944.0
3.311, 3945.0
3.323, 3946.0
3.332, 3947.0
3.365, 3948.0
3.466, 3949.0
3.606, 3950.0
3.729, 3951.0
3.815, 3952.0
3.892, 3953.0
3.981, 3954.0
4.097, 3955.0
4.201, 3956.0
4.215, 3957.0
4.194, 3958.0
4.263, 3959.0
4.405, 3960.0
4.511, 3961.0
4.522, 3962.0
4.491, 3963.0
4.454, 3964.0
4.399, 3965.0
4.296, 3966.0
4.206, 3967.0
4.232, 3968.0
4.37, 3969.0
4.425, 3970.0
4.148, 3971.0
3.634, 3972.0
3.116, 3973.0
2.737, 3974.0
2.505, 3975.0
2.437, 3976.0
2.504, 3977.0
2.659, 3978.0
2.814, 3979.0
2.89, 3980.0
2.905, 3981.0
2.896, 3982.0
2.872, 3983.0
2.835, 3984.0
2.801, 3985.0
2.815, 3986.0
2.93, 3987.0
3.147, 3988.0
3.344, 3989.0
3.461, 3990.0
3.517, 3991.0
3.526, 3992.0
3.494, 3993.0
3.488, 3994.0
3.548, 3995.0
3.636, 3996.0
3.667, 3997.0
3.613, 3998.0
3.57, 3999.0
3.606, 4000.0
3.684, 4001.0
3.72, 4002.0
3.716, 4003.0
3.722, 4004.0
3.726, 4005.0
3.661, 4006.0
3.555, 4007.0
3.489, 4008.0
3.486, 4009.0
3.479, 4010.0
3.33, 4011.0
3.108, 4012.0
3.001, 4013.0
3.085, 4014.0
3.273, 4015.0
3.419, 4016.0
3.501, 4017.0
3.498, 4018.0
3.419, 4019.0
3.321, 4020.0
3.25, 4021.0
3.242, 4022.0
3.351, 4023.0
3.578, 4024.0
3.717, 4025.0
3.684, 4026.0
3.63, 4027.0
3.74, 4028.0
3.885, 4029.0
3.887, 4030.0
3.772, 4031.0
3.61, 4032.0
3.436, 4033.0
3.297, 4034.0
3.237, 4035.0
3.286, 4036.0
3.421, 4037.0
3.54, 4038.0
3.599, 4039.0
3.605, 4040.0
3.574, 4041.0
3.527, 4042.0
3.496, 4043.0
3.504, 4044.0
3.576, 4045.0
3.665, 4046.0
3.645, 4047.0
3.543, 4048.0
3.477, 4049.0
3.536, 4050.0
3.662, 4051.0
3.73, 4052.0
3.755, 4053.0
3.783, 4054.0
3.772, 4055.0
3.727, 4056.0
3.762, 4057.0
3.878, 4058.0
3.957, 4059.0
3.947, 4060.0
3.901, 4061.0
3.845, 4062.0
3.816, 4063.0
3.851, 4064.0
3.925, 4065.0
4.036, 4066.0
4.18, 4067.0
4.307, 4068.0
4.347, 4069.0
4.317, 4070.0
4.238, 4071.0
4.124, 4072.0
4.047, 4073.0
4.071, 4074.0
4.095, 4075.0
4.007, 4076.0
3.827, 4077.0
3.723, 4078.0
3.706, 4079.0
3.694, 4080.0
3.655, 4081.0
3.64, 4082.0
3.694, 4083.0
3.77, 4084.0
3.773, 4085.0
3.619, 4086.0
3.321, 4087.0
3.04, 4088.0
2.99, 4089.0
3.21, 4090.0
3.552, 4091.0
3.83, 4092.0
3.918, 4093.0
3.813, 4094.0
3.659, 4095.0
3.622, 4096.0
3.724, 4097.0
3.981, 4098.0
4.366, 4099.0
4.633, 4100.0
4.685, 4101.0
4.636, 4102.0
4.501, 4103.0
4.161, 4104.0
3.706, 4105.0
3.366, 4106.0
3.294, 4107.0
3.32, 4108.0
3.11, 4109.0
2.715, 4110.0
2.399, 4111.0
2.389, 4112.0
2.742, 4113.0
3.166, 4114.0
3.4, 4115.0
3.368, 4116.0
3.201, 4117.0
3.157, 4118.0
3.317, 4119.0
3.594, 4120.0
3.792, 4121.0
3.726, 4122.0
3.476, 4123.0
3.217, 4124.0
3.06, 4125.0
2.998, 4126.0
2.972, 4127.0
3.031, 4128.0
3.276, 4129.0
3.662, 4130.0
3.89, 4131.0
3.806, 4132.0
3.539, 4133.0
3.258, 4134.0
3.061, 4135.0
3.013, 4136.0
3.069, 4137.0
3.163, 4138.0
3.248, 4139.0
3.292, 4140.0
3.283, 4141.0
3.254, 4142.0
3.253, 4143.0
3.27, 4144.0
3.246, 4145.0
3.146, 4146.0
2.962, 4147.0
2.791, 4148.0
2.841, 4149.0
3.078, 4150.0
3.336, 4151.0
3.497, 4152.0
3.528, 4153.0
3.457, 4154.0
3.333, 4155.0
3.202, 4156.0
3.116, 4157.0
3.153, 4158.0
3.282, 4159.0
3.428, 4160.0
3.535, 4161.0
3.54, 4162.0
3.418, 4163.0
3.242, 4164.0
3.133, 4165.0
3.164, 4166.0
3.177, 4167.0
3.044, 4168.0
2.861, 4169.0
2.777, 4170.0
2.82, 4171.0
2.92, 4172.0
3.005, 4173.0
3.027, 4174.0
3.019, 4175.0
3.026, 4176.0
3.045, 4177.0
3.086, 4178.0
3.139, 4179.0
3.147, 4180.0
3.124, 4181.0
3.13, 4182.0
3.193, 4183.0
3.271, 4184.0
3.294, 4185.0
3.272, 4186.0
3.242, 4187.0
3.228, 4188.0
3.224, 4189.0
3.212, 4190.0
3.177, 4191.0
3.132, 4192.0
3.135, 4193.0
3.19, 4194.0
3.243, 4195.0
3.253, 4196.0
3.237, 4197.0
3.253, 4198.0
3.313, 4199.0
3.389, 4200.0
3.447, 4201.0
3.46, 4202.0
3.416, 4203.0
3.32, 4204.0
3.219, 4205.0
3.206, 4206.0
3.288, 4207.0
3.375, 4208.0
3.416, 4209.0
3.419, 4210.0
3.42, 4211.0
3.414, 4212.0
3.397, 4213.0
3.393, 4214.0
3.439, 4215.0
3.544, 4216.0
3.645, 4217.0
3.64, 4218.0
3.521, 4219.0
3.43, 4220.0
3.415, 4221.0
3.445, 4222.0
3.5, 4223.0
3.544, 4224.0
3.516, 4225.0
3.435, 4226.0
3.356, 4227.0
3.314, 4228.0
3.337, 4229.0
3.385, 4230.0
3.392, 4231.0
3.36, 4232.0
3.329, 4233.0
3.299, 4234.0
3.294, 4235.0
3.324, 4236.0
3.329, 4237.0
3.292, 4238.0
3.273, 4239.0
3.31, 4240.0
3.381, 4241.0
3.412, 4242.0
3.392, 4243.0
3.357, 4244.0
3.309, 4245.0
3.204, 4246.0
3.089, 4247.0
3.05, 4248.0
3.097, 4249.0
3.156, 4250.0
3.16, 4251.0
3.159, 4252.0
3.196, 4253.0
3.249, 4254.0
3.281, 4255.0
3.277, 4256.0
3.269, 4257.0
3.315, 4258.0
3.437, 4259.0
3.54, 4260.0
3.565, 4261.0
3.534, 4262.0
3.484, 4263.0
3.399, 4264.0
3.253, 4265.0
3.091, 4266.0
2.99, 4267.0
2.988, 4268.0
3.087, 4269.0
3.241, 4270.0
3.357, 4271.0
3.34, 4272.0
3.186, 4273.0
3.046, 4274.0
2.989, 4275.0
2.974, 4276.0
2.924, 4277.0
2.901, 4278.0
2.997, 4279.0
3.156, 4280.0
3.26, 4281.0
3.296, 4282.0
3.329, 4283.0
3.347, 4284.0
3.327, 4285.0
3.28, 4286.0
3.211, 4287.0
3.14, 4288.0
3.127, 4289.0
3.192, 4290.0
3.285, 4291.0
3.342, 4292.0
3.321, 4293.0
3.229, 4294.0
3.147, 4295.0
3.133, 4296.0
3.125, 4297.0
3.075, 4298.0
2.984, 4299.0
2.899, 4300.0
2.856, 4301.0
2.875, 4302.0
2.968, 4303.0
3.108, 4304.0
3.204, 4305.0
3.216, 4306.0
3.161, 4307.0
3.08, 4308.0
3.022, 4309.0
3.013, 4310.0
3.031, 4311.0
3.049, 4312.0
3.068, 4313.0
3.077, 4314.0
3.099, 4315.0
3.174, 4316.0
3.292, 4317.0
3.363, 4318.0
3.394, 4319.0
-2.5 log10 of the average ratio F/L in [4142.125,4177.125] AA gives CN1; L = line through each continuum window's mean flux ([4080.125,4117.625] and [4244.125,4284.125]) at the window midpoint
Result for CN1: 0.09 mag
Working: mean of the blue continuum 3.57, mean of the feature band 3.16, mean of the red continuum 3.21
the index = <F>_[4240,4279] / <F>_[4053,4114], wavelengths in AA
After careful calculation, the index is 0.86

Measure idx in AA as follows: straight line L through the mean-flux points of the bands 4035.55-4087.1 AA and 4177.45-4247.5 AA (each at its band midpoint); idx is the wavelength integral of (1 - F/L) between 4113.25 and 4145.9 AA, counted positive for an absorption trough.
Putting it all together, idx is 2.5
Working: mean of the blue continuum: 3.78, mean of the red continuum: 3.33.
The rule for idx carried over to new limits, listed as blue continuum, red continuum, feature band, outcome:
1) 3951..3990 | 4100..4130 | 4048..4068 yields -2.0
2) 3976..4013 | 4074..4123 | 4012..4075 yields -4.2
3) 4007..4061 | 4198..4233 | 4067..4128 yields -2.3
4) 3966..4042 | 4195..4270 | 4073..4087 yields -1.6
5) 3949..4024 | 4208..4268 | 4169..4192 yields 2.0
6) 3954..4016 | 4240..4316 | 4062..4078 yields -2.9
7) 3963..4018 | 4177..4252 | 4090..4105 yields -3.0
